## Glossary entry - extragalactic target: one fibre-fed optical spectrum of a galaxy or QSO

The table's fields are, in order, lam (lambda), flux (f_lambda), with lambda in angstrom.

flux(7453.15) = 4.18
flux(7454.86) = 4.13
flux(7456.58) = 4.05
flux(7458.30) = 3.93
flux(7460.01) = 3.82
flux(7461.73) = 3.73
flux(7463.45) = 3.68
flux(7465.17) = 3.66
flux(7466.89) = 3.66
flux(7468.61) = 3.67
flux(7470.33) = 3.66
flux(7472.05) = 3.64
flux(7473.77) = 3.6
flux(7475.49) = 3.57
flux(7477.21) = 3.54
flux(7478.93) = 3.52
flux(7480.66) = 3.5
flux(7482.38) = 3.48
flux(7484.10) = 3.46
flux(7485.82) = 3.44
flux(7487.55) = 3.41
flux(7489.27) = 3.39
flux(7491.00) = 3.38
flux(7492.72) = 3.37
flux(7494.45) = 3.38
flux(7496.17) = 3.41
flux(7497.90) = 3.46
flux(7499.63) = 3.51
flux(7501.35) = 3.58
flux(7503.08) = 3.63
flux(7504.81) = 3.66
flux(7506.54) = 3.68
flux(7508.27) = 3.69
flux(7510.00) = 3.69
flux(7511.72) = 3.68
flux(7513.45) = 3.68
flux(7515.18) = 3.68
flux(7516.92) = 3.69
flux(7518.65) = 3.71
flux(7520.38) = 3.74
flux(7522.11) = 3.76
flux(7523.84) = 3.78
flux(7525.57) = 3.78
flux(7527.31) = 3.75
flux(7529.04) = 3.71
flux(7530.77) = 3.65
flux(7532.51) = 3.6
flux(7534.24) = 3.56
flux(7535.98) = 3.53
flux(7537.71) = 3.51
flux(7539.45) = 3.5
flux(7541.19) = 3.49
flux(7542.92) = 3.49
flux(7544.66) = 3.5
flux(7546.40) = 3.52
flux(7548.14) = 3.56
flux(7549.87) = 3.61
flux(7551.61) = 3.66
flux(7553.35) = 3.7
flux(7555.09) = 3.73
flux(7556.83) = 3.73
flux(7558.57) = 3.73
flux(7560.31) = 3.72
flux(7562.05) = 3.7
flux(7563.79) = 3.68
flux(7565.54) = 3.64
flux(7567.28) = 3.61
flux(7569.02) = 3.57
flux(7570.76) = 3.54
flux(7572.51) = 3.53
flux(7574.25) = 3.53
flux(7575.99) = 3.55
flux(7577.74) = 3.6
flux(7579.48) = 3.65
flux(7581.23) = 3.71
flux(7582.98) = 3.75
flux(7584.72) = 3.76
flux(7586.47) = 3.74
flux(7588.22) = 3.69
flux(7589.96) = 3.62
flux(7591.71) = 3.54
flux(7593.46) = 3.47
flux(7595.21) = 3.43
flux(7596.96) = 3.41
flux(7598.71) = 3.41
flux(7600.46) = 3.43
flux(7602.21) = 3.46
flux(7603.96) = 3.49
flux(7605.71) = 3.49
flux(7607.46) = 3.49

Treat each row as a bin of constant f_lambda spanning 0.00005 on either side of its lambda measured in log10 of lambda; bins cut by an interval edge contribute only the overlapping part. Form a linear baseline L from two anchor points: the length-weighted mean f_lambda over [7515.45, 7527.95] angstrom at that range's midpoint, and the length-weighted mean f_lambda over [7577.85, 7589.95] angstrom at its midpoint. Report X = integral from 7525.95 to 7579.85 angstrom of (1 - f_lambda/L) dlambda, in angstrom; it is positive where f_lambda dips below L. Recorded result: 1.6 angstrom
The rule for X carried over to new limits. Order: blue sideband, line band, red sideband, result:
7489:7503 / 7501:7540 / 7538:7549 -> -2.10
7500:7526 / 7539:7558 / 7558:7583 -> 0.30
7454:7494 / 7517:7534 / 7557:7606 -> -0.51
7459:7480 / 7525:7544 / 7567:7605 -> 0.05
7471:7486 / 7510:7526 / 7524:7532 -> -0.15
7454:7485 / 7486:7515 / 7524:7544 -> 0.84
